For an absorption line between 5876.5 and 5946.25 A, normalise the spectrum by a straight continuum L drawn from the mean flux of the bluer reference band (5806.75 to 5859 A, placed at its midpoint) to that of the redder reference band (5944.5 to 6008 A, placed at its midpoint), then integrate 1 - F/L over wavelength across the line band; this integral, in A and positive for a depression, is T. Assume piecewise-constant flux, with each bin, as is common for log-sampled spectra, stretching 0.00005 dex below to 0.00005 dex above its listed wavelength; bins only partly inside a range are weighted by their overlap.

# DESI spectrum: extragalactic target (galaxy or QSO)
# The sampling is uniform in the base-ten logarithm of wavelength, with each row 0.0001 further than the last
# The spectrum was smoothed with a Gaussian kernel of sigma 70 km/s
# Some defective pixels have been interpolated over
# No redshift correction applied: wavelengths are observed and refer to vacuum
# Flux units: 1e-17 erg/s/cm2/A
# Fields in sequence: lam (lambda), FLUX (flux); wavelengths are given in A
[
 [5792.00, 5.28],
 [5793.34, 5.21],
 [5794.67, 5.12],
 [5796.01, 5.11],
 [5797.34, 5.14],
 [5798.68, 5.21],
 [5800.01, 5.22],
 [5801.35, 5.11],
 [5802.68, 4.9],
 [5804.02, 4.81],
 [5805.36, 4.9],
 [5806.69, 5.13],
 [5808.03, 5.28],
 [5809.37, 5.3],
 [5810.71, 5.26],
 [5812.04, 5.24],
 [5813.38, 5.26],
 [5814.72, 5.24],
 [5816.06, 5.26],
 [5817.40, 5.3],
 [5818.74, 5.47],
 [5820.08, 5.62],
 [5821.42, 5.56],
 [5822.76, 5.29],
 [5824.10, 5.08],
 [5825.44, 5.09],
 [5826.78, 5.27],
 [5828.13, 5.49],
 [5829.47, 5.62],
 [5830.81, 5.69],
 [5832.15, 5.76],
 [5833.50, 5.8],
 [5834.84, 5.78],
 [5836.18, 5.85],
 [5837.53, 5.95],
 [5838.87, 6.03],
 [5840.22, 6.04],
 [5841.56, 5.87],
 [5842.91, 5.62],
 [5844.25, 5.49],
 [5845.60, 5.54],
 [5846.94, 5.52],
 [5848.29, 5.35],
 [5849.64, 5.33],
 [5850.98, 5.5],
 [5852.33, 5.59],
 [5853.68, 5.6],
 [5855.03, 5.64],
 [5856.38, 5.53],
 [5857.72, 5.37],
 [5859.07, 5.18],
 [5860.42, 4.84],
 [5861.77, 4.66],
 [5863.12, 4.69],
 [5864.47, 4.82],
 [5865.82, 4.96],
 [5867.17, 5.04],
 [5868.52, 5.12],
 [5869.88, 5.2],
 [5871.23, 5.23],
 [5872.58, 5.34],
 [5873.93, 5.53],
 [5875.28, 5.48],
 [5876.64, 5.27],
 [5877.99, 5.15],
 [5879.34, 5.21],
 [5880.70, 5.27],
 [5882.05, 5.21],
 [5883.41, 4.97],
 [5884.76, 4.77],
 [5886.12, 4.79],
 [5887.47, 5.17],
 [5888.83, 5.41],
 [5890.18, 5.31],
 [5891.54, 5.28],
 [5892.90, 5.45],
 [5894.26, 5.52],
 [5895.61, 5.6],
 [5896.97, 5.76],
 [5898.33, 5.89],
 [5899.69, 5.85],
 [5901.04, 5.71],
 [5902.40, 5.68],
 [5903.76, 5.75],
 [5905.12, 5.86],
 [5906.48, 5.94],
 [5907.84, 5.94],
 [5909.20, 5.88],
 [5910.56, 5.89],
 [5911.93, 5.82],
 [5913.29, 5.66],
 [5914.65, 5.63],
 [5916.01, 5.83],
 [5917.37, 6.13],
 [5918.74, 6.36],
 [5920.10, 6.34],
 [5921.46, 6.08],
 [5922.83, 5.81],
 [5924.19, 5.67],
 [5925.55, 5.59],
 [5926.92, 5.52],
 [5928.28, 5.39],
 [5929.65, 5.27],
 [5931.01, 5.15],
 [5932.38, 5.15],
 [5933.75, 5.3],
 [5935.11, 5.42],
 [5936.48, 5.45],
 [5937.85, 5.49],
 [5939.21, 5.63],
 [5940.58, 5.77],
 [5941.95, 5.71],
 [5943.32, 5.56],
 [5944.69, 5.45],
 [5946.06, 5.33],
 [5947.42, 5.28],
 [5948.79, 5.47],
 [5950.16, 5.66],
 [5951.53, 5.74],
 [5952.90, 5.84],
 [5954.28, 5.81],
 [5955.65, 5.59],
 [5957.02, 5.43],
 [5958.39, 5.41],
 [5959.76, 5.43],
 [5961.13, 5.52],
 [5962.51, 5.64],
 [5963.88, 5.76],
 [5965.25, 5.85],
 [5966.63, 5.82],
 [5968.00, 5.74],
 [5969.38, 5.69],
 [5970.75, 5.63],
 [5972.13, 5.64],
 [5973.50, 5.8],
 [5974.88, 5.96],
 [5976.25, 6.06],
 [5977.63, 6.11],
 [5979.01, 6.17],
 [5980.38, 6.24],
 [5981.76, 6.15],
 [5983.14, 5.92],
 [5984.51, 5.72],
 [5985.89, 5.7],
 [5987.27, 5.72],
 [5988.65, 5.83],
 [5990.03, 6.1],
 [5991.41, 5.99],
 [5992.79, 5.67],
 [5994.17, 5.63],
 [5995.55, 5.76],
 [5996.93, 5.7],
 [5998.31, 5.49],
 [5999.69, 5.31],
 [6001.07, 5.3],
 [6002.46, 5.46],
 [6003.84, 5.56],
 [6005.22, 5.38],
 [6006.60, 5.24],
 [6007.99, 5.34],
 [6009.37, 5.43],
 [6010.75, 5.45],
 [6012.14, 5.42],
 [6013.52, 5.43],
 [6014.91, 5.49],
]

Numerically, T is 0.5 A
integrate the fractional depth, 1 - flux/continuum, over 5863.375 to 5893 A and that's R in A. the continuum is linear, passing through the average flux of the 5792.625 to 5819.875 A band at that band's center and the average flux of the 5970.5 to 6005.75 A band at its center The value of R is 1.3 A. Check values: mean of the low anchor 5.18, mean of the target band 5.17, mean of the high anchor 5.77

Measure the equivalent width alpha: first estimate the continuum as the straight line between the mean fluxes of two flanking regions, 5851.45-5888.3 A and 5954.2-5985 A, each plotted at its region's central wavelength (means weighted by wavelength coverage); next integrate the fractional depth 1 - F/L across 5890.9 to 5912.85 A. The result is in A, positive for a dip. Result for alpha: -1.5 A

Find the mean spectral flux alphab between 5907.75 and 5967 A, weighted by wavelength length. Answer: 5.64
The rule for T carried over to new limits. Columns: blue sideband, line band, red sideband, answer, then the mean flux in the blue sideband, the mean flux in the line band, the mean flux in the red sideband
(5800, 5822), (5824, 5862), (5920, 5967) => -1.64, 5.23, 5.54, 5.57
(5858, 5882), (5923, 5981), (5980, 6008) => -1.40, 5.12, 5.62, 5.68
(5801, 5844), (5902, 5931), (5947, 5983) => -0.78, 5.44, 5.8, 5.75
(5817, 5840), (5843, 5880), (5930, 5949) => 1.78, 5.58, 5.27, 5.44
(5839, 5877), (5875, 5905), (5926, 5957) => 0.05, 5.34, 5.39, 5.5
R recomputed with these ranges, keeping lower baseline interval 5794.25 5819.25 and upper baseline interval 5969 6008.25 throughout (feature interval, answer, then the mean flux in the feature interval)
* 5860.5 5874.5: 0.8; 5.05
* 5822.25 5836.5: -0.7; 5.52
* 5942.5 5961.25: 0.3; 5.54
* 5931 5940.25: 0.3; 5.4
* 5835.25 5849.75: -1.2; 5.7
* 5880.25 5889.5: 0.6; 5.08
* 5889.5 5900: -0.2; 5.57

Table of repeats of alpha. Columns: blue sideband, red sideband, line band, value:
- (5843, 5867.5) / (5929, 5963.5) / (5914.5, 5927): -1.12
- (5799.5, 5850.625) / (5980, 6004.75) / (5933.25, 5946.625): 0.28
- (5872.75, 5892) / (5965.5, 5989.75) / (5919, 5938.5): -0.11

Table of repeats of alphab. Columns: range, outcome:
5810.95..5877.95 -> 5.4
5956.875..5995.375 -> 5.8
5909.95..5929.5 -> 5.82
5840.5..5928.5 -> 5.49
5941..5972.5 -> 5.61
